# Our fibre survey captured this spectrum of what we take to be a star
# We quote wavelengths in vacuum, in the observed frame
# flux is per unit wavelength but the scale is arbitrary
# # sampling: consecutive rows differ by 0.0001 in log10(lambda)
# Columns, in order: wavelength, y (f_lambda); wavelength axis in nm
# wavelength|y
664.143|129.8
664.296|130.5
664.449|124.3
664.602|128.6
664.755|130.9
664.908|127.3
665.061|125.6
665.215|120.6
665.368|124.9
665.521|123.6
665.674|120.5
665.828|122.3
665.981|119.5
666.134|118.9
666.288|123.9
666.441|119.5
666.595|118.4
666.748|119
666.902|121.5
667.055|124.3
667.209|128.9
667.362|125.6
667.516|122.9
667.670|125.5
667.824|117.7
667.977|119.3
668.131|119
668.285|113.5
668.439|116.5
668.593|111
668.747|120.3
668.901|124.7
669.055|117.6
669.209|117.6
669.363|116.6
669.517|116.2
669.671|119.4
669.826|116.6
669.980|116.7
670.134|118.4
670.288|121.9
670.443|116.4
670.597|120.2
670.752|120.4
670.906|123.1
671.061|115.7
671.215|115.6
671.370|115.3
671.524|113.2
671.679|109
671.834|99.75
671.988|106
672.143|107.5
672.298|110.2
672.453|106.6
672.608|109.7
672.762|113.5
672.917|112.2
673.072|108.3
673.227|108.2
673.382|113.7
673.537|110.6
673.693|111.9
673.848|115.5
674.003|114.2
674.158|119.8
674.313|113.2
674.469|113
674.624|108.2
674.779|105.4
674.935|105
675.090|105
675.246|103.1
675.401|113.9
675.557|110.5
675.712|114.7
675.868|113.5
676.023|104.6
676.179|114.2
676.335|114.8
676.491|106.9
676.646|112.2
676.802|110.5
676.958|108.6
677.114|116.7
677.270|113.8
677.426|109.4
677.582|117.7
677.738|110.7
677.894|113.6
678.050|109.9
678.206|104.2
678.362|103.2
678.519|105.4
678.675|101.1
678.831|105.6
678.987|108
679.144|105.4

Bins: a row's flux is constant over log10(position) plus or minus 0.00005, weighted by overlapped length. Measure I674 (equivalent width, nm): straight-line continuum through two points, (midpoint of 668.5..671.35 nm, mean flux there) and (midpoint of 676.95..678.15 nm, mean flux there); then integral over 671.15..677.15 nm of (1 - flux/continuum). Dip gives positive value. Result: 0.235 nm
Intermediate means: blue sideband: 118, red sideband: 113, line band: 111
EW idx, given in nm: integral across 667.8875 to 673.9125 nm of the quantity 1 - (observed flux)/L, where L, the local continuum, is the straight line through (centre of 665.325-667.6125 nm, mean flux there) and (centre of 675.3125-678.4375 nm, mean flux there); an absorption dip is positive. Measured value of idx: 0.15 nm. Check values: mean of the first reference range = 122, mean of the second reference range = 111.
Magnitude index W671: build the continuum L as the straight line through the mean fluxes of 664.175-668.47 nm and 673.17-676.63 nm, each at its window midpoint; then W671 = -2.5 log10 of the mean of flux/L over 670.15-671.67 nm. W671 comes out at -0.01 mag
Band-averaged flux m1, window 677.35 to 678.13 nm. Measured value 112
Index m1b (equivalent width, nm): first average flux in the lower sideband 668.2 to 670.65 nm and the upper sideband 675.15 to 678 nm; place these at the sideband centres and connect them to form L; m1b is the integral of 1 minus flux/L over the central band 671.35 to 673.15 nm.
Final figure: 0.10 nm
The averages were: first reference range 118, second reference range 112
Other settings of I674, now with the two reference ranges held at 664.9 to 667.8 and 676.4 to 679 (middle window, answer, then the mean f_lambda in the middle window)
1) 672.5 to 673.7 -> 0.040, 111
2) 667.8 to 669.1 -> 0.026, 118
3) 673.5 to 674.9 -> 0.015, 112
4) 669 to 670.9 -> 0.000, 118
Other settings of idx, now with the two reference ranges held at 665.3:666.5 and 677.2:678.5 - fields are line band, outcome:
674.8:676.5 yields 0.04 nm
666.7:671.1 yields -0.03 nm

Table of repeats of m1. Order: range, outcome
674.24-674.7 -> 111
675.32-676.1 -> 112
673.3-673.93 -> 113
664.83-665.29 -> 124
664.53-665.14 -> 128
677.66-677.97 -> 112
